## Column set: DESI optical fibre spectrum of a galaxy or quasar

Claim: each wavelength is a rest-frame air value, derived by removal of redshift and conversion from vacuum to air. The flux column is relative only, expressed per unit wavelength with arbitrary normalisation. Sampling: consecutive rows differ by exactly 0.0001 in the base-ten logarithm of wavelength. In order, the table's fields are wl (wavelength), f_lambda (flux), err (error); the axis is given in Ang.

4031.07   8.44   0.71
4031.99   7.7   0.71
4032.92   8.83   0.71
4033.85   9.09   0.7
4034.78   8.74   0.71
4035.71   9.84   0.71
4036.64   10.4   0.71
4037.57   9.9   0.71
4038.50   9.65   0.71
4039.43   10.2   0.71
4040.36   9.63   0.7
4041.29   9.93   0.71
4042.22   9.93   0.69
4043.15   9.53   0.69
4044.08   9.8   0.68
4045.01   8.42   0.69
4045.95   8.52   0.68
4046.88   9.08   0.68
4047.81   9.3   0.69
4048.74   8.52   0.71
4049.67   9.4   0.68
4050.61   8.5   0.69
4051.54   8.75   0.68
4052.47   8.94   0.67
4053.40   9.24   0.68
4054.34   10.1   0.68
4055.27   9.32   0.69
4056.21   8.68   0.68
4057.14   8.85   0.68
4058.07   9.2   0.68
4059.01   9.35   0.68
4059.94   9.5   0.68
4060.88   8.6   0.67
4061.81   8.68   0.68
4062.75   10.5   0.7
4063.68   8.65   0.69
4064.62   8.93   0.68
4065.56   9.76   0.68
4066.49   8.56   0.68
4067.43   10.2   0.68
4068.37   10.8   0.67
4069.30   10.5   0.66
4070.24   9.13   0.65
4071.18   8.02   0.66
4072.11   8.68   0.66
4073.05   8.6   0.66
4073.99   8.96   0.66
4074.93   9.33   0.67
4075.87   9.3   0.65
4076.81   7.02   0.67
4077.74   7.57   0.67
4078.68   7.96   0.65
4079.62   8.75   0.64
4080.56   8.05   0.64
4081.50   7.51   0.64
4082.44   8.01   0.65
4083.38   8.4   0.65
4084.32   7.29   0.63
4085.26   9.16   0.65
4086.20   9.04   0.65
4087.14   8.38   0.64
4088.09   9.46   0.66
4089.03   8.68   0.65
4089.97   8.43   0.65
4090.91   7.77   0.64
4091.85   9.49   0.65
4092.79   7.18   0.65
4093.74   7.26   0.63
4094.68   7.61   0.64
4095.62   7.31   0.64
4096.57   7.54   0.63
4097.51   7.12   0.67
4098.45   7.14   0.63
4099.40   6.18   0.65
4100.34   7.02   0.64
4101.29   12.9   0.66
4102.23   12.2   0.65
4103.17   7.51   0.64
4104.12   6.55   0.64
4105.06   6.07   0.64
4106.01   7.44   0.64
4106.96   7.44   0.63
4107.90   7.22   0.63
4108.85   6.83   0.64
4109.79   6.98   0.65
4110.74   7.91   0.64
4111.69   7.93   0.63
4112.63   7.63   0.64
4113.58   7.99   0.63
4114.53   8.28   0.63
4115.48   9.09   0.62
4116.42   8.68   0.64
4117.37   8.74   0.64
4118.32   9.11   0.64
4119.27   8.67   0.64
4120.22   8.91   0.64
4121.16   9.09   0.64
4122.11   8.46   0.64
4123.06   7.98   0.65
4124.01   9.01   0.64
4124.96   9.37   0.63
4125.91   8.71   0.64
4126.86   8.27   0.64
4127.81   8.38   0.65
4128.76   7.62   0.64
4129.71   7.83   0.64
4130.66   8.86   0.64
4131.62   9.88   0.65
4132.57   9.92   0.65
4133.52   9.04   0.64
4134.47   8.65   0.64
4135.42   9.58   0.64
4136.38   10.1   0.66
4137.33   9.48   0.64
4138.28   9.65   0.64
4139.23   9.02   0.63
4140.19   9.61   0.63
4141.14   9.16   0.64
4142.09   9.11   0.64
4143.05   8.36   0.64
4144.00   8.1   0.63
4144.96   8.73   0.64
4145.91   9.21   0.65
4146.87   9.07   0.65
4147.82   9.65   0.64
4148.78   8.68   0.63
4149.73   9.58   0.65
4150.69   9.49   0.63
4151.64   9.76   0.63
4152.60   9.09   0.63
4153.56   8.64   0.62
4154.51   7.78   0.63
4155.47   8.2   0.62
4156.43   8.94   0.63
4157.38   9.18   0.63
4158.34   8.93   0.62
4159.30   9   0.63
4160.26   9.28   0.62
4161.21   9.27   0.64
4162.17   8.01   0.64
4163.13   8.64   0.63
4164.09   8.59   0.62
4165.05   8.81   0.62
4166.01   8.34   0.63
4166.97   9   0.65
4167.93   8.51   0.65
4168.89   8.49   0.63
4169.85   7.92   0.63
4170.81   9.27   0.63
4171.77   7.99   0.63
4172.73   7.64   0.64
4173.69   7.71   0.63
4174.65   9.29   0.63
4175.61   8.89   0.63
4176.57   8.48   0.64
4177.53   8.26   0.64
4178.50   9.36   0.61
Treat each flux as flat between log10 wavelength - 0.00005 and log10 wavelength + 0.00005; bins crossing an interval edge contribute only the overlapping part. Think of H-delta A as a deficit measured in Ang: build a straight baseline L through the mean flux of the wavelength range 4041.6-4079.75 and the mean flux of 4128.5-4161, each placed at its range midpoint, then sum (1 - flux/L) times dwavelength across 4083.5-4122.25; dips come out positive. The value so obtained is 3.9 Ang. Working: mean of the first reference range 9.07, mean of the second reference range 9.05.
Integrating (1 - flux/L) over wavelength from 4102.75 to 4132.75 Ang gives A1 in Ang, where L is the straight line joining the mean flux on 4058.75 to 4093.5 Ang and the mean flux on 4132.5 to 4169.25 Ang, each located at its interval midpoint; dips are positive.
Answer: 2.3 Ang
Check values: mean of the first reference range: 8.75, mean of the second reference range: 8.98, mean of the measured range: 8.18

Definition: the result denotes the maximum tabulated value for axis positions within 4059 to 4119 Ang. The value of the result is 12.9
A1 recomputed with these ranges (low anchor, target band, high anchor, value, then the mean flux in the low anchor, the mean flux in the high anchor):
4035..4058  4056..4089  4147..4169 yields 1.4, 9.34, 8.87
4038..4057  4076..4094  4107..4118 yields 0.6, 9.27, 7.93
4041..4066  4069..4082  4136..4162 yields 0.9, 9.18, 9.06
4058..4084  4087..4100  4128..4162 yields 1.6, 8.86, 9.03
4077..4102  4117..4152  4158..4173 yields -2.4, 8.15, 8.61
